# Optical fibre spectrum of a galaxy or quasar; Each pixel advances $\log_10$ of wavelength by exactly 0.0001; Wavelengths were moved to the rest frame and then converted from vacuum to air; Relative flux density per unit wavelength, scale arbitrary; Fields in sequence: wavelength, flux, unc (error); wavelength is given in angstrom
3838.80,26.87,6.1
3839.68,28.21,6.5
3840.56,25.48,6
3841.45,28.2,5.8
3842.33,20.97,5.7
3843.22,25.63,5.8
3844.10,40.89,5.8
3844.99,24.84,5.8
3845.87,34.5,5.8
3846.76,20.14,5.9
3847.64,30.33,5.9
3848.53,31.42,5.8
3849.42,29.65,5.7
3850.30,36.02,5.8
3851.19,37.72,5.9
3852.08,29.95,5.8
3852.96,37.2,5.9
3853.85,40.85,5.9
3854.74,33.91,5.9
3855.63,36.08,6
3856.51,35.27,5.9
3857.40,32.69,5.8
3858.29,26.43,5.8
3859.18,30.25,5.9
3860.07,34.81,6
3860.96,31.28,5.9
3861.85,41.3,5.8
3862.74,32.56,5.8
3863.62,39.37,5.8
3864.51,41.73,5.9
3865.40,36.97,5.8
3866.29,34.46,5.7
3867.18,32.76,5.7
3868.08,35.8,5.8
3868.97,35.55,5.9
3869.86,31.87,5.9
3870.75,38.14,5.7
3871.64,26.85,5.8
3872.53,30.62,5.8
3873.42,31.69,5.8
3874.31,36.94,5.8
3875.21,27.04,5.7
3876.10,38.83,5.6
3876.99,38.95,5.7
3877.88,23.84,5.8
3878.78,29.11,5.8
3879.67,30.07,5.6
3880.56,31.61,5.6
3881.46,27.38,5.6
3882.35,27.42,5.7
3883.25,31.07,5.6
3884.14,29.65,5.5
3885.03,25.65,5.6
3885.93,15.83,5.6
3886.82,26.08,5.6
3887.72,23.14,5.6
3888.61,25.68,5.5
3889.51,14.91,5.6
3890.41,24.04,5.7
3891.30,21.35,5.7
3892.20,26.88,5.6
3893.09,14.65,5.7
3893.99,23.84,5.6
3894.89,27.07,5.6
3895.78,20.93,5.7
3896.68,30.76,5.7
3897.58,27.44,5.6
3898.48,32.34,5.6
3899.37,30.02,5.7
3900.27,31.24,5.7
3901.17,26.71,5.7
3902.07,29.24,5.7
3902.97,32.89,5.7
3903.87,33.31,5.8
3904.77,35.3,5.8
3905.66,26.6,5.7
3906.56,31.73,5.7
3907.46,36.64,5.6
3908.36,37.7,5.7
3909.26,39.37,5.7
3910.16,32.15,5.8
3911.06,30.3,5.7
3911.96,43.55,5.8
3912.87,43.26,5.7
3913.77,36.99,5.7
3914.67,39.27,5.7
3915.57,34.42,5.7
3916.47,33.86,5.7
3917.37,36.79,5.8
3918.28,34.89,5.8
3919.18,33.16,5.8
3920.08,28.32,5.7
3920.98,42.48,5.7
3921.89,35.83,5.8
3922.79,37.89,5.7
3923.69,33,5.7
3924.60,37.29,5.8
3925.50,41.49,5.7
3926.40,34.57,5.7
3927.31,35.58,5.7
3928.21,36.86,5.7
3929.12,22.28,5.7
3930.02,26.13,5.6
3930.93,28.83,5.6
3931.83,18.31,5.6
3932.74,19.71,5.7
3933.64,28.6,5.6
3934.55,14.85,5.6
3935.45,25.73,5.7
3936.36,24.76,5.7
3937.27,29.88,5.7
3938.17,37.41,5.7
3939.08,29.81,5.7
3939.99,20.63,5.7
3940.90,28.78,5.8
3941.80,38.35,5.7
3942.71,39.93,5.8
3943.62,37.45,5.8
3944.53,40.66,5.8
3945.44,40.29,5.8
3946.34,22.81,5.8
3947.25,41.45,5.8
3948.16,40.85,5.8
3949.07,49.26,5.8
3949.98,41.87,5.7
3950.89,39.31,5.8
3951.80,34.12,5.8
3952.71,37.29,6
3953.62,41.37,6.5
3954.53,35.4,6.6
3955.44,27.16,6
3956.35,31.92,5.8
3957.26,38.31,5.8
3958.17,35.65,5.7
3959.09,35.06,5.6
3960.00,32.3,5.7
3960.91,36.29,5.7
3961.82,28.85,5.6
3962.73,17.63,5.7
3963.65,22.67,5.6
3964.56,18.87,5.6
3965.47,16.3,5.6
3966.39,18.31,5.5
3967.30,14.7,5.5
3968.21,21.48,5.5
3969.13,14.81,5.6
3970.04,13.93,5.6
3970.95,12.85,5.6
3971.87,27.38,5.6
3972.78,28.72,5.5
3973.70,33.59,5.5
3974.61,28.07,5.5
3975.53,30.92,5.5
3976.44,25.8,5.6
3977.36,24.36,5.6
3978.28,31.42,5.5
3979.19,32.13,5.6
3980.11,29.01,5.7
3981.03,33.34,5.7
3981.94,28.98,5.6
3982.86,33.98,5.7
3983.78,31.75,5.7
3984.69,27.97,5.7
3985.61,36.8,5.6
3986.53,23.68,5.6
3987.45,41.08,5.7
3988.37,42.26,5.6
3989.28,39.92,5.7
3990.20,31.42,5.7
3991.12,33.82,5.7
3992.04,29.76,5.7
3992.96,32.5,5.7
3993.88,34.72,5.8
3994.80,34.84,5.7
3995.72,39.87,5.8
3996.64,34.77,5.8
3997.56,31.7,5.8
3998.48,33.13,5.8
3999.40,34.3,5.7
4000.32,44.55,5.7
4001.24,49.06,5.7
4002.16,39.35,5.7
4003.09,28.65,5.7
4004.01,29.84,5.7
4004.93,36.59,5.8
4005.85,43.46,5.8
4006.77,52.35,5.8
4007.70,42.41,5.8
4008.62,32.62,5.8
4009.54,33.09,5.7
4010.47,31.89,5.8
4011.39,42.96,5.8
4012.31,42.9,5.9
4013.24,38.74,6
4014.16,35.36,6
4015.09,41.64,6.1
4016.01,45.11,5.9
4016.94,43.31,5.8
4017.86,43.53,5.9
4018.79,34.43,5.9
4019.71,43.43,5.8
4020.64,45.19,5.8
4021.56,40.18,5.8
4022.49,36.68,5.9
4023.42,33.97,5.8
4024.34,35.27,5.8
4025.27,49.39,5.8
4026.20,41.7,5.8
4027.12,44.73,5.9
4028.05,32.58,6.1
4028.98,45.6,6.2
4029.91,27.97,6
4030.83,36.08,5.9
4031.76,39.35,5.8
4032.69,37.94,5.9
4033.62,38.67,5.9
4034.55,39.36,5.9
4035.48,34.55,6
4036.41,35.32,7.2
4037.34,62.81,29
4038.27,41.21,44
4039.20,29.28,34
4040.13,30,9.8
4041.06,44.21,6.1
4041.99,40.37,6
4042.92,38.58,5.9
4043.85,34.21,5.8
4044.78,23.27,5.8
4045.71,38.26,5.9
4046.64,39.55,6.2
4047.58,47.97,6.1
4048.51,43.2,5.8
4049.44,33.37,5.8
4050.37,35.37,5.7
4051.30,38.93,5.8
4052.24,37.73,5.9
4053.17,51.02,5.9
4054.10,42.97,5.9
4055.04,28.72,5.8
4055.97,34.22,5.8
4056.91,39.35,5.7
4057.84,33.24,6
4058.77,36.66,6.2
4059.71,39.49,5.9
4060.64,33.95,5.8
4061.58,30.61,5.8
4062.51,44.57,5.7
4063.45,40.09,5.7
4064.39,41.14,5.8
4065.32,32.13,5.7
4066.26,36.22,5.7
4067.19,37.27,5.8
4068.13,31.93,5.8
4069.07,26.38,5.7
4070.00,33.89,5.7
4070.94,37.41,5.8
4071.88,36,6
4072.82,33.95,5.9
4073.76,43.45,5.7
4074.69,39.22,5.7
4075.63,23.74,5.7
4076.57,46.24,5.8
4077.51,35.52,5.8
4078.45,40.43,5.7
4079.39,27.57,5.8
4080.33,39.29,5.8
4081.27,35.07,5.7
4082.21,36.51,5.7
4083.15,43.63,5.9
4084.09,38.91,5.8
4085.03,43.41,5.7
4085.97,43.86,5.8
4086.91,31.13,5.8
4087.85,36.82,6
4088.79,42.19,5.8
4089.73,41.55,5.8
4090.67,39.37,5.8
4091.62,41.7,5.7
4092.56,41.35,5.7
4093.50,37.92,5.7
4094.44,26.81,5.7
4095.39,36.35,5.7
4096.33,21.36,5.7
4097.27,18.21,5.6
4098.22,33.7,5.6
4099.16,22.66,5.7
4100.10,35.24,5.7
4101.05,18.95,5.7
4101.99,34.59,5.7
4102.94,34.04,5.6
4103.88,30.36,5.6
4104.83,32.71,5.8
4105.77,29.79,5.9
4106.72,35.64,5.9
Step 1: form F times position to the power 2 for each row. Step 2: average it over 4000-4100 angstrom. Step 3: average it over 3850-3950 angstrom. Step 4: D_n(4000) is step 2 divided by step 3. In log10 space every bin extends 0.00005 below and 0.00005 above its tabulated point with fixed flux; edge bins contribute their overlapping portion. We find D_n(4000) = 1.3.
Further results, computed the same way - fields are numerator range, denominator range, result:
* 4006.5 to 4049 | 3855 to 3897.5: 1.42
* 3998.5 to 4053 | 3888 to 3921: 1.34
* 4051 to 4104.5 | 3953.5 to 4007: 1.21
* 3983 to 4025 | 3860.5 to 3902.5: 1.35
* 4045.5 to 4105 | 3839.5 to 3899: 1.32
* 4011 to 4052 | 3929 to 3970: 1.37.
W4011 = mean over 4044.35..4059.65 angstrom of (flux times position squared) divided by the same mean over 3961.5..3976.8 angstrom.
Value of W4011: 1.8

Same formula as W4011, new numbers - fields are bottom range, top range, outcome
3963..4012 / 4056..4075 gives 1.20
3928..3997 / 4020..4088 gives 1.30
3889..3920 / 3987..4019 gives 1.29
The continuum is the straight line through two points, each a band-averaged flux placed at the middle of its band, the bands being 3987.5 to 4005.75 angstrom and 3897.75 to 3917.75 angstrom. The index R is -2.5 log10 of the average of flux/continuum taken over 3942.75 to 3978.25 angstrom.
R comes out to 0.17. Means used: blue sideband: 34.2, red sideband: 36.1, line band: 30.1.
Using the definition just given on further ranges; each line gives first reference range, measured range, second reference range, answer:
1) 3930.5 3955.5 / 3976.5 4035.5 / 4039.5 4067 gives -0.04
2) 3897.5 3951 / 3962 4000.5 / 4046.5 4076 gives 0.21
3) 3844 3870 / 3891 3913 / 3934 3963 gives 0.11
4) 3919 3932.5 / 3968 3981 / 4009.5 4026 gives 0.39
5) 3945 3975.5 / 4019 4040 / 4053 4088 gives -0.15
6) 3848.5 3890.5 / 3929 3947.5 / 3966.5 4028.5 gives 0.13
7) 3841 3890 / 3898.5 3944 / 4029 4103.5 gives 0.01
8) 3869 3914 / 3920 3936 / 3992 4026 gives 0.07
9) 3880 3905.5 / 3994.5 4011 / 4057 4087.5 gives -0.14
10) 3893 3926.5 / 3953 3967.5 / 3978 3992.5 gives 0.16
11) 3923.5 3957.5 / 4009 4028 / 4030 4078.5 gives -0.11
